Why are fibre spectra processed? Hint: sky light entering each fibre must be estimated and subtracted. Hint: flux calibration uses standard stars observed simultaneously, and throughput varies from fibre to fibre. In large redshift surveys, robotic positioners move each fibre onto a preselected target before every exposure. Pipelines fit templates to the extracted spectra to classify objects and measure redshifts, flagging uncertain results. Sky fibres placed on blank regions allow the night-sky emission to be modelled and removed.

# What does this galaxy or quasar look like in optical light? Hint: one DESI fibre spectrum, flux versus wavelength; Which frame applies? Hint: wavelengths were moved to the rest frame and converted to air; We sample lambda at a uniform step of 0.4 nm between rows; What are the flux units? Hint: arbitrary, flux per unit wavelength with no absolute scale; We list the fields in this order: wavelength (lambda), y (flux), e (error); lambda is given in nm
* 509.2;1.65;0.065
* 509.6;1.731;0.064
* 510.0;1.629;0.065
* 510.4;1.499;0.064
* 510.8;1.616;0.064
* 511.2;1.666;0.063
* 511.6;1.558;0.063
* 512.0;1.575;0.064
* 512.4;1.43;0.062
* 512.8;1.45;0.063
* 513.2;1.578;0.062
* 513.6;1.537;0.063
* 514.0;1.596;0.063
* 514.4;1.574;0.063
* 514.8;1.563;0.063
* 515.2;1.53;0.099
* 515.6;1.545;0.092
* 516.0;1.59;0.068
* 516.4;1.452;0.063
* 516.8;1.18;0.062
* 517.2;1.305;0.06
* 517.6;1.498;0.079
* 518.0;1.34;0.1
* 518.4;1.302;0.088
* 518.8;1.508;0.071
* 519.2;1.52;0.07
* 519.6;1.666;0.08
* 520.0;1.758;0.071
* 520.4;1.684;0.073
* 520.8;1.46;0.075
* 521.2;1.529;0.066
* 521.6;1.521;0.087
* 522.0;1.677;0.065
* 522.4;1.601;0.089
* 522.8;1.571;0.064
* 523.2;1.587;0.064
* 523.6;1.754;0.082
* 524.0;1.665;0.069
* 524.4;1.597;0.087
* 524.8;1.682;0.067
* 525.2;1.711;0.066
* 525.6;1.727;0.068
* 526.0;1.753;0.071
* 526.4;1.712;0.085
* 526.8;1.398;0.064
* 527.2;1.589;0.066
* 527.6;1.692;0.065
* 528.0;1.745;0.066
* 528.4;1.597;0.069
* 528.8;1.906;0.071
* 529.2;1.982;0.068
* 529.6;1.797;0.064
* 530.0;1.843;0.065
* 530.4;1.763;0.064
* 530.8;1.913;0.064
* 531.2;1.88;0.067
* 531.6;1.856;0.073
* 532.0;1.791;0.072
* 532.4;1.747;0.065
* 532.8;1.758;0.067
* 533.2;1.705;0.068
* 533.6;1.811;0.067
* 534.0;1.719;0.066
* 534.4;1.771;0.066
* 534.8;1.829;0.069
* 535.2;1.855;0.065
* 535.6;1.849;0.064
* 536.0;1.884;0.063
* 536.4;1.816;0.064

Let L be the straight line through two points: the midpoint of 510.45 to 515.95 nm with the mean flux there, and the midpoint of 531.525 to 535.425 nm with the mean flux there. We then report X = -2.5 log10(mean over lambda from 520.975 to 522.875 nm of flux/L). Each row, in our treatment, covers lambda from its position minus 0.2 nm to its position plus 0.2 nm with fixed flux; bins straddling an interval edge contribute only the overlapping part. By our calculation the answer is 0.05 mag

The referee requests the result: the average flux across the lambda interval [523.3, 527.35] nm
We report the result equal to 1.66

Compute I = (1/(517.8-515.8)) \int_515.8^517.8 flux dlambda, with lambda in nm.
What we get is 1.4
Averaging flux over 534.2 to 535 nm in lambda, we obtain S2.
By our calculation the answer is 1.8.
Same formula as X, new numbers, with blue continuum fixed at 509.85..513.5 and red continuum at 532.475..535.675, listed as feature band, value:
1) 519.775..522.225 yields 0.03 mag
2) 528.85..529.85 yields -0.09 mag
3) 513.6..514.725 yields 0.00 mag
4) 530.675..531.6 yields -0.08 mag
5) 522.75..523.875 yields 0.02 mag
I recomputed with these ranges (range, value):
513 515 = 1.57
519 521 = 1.62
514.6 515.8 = 1.55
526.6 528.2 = 1.61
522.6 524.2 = 1.64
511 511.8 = 1.61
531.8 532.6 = 1.77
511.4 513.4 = 1.52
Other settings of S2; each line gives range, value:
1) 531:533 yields 1.81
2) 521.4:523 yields 1.59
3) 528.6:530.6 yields 1.86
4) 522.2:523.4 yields 1.59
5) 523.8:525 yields 1.65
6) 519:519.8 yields 1.59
